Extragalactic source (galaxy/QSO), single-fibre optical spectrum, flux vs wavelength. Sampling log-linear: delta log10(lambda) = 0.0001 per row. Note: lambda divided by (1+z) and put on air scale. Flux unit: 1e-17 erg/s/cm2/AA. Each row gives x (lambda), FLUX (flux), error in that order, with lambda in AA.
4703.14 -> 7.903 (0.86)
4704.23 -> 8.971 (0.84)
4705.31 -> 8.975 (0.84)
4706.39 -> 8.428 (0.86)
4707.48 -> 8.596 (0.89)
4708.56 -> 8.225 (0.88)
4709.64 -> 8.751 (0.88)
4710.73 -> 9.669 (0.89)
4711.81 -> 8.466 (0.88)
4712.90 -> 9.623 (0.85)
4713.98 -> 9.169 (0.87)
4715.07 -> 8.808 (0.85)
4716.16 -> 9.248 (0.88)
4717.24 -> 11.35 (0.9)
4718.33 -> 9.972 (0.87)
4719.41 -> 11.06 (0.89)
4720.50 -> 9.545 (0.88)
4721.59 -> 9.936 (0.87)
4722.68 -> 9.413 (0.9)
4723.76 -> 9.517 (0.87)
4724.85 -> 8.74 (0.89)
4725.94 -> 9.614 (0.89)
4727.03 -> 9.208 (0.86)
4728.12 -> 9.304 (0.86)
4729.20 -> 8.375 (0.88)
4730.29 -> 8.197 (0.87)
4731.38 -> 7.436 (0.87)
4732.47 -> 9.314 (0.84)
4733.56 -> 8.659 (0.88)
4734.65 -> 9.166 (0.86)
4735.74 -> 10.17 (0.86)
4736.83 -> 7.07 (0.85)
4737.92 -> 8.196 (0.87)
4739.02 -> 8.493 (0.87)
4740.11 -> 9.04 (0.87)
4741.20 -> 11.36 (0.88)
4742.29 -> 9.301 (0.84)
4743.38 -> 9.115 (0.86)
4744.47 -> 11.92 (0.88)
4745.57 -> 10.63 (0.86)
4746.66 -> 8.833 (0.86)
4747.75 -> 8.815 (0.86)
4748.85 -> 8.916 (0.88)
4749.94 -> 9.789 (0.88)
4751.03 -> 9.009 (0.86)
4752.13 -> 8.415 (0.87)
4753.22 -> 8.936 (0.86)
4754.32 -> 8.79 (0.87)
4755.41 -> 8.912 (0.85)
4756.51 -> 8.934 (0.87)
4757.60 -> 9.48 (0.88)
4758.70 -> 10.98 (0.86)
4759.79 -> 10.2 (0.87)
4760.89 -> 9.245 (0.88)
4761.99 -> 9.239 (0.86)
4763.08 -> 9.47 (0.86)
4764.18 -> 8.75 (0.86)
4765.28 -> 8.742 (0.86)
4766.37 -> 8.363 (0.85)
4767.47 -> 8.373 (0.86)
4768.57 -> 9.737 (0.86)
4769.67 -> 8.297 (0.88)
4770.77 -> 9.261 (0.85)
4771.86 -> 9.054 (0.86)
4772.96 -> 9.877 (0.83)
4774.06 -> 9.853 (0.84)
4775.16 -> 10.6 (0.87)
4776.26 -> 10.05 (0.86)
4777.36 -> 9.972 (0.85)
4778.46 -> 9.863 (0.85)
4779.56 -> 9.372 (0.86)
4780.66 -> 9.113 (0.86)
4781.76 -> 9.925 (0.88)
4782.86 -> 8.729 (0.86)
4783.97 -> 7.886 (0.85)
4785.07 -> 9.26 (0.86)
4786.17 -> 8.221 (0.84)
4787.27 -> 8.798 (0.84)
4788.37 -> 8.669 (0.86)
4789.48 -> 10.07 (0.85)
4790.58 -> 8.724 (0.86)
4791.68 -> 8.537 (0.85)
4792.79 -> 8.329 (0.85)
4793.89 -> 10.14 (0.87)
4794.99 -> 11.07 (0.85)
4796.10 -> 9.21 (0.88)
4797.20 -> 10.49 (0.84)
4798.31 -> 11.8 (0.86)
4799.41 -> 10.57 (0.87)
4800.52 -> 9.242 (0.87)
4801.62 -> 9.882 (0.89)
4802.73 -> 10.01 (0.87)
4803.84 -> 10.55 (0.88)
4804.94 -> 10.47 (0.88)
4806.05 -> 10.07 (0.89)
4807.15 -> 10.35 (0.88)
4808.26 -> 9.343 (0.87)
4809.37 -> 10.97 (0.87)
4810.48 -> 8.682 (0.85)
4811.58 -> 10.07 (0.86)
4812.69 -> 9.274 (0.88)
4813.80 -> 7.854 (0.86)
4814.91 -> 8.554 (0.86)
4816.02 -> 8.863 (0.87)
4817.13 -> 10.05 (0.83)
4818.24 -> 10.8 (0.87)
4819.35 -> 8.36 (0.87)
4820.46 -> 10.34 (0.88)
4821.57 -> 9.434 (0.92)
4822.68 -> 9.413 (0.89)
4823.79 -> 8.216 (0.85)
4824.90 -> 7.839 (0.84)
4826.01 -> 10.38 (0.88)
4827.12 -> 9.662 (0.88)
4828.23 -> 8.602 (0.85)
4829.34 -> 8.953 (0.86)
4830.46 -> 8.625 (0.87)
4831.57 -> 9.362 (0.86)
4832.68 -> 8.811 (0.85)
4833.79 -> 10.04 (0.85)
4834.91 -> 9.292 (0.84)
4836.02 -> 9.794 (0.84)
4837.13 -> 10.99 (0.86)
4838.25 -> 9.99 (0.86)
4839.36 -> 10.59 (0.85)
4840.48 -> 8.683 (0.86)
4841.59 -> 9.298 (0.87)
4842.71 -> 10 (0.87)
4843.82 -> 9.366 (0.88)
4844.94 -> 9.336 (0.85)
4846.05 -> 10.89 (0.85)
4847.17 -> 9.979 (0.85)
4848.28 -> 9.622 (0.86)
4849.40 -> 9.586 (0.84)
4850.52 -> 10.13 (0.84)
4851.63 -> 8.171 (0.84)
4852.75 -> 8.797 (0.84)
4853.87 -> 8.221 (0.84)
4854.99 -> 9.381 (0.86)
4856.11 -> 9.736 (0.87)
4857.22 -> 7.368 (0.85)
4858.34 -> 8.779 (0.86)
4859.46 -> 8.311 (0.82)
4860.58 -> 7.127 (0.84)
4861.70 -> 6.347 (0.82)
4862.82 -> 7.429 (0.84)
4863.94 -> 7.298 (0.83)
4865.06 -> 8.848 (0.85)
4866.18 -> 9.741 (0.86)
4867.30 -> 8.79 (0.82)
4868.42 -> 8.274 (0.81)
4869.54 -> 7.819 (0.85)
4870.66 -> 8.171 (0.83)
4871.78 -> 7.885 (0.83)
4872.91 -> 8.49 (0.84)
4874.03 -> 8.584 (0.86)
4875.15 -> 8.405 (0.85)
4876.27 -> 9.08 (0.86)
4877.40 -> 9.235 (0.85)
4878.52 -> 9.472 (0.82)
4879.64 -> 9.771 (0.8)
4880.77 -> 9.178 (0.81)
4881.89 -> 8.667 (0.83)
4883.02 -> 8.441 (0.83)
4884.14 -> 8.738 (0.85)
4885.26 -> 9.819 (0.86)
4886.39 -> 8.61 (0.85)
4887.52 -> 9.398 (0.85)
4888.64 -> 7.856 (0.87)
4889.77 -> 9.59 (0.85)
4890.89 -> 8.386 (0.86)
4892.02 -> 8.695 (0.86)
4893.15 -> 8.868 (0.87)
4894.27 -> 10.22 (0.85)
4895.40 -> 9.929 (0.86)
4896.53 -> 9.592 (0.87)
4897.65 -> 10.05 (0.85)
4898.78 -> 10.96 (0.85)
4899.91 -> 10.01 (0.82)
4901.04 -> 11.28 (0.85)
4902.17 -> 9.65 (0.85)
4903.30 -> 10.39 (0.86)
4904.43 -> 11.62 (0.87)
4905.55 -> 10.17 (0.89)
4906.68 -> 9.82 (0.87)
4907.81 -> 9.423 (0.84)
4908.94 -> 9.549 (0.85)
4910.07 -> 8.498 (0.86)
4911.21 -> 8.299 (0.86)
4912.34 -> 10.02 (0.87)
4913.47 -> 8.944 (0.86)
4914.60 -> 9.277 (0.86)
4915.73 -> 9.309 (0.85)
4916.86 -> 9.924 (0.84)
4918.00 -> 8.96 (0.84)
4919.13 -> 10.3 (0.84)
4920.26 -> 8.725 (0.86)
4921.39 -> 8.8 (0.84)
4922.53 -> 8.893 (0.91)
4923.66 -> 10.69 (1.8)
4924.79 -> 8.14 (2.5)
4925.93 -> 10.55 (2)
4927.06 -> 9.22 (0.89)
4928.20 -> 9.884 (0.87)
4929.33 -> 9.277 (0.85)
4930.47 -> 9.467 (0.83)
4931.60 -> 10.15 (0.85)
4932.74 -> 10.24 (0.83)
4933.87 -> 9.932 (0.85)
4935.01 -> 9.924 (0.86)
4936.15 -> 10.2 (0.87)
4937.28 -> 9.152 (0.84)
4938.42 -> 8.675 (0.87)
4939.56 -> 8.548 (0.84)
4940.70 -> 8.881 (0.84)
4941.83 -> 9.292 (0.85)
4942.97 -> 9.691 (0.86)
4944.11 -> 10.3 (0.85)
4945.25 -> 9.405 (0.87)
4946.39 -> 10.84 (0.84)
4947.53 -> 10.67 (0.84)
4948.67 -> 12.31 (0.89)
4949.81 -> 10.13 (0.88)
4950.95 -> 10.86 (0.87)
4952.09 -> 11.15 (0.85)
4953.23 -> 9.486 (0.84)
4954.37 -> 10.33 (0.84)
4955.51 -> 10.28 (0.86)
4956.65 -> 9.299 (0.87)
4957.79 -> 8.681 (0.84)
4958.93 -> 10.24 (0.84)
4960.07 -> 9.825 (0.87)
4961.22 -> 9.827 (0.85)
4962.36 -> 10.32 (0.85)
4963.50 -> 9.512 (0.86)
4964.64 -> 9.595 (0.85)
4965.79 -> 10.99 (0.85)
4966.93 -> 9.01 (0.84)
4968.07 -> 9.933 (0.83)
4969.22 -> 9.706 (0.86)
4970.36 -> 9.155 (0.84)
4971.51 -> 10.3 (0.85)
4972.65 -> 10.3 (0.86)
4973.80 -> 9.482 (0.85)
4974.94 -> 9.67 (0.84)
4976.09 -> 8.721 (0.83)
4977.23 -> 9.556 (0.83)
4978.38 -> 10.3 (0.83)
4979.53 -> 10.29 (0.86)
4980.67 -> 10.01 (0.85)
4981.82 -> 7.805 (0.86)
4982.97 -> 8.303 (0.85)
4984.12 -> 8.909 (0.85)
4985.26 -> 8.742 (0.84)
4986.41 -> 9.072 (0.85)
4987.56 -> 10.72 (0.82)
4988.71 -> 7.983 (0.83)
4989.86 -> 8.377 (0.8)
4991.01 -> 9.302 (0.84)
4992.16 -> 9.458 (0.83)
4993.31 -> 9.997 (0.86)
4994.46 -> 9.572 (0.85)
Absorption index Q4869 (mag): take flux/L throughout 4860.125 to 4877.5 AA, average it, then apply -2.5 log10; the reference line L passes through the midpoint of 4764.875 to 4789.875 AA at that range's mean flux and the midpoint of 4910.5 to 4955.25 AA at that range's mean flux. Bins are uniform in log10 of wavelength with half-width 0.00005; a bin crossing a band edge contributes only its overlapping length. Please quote 0.16 mag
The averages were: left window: 9.22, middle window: 8.2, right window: 9.71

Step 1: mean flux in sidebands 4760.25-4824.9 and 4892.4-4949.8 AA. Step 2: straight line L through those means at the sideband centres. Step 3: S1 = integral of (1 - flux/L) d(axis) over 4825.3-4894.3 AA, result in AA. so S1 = 4.38 AA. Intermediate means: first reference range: 9.44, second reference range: 9.74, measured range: 8.99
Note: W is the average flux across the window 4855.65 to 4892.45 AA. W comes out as 8.55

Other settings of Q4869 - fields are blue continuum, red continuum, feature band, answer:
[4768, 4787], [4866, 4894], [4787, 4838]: -0.046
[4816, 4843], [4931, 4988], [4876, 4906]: 0.007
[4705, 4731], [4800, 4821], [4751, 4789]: 0.032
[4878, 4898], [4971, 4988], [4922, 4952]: -0.058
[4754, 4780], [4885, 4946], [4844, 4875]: 0.102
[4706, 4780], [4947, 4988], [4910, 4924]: 0.047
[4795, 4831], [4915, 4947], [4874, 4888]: 0.062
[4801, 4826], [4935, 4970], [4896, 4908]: -0.058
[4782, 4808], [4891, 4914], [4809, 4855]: 0.030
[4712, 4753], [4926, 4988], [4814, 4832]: 0.035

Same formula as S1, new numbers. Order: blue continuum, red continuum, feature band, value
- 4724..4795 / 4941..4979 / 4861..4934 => 3.8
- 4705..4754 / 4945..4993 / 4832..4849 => -0.6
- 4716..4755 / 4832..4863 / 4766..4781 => -0.3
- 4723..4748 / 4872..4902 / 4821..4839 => -0.2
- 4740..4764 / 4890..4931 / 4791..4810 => -1.0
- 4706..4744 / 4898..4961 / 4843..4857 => 0.2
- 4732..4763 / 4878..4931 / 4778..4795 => 0.5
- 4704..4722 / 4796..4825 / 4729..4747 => 0.5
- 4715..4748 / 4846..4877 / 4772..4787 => -0.6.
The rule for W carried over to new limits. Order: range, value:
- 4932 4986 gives 9.76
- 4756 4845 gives 9.48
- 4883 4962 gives 9.68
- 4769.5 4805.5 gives 9.59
